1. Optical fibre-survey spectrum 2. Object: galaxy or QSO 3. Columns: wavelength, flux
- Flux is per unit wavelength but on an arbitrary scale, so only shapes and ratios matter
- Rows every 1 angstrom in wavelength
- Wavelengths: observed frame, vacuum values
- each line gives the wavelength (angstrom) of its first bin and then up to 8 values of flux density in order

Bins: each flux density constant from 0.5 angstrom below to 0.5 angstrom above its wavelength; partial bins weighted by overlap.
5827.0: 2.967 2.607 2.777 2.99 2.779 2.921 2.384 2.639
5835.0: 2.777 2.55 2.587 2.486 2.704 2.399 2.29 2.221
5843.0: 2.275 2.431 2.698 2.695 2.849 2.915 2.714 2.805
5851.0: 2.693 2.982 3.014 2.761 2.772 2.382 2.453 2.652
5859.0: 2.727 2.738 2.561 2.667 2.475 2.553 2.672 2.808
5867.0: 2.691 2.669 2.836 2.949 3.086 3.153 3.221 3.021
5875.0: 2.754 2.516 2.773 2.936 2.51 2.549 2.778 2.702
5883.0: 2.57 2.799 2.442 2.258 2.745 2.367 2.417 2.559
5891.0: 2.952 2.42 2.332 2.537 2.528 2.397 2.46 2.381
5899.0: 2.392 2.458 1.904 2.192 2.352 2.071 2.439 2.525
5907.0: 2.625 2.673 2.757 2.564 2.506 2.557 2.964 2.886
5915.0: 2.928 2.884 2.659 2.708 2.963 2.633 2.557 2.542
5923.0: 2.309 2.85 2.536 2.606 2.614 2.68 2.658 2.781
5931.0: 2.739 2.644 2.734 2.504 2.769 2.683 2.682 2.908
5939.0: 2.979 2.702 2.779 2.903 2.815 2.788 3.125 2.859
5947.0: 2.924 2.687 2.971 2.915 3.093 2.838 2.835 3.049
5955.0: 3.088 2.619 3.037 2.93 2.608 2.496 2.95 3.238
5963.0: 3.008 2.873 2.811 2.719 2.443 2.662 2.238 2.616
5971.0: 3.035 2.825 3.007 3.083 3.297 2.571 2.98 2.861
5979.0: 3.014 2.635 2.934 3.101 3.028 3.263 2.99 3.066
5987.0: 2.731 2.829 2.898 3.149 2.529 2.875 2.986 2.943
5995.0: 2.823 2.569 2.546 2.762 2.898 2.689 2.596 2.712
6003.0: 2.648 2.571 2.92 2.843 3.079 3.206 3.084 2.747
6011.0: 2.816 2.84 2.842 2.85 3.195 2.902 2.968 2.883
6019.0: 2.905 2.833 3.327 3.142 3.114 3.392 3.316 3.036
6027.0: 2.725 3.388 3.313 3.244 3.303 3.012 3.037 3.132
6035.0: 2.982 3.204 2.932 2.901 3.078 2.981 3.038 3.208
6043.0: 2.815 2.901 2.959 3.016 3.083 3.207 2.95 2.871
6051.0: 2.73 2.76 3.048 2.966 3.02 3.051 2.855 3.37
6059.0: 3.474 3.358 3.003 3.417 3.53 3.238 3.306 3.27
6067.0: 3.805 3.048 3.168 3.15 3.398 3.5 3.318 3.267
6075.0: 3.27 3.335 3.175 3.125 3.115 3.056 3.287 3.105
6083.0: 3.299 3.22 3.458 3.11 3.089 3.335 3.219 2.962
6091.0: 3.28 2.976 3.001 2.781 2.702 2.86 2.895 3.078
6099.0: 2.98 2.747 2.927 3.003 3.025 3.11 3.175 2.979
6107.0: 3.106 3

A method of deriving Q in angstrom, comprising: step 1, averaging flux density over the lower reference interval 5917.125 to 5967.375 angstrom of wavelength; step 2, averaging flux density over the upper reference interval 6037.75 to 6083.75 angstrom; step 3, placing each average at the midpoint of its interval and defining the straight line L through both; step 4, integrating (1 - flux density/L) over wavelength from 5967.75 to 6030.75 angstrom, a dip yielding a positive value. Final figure 0.8 angstrom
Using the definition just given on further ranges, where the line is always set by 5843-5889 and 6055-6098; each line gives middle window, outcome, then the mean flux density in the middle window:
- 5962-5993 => 0.93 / 2.88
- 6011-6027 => 0.21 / 3.02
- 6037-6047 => 0.39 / 2.99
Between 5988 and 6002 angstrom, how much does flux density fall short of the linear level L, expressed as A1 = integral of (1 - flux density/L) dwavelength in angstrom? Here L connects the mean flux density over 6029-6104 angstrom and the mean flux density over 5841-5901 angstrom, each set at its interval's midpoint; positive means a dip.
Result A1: 0.7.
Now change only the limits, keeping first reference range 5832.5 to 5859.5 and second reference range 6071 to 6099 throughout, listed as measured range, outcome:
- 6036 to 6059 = 0.4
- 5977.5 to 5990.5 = -0.2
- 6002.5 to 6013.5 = 0.4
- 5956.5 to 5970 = 0.5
